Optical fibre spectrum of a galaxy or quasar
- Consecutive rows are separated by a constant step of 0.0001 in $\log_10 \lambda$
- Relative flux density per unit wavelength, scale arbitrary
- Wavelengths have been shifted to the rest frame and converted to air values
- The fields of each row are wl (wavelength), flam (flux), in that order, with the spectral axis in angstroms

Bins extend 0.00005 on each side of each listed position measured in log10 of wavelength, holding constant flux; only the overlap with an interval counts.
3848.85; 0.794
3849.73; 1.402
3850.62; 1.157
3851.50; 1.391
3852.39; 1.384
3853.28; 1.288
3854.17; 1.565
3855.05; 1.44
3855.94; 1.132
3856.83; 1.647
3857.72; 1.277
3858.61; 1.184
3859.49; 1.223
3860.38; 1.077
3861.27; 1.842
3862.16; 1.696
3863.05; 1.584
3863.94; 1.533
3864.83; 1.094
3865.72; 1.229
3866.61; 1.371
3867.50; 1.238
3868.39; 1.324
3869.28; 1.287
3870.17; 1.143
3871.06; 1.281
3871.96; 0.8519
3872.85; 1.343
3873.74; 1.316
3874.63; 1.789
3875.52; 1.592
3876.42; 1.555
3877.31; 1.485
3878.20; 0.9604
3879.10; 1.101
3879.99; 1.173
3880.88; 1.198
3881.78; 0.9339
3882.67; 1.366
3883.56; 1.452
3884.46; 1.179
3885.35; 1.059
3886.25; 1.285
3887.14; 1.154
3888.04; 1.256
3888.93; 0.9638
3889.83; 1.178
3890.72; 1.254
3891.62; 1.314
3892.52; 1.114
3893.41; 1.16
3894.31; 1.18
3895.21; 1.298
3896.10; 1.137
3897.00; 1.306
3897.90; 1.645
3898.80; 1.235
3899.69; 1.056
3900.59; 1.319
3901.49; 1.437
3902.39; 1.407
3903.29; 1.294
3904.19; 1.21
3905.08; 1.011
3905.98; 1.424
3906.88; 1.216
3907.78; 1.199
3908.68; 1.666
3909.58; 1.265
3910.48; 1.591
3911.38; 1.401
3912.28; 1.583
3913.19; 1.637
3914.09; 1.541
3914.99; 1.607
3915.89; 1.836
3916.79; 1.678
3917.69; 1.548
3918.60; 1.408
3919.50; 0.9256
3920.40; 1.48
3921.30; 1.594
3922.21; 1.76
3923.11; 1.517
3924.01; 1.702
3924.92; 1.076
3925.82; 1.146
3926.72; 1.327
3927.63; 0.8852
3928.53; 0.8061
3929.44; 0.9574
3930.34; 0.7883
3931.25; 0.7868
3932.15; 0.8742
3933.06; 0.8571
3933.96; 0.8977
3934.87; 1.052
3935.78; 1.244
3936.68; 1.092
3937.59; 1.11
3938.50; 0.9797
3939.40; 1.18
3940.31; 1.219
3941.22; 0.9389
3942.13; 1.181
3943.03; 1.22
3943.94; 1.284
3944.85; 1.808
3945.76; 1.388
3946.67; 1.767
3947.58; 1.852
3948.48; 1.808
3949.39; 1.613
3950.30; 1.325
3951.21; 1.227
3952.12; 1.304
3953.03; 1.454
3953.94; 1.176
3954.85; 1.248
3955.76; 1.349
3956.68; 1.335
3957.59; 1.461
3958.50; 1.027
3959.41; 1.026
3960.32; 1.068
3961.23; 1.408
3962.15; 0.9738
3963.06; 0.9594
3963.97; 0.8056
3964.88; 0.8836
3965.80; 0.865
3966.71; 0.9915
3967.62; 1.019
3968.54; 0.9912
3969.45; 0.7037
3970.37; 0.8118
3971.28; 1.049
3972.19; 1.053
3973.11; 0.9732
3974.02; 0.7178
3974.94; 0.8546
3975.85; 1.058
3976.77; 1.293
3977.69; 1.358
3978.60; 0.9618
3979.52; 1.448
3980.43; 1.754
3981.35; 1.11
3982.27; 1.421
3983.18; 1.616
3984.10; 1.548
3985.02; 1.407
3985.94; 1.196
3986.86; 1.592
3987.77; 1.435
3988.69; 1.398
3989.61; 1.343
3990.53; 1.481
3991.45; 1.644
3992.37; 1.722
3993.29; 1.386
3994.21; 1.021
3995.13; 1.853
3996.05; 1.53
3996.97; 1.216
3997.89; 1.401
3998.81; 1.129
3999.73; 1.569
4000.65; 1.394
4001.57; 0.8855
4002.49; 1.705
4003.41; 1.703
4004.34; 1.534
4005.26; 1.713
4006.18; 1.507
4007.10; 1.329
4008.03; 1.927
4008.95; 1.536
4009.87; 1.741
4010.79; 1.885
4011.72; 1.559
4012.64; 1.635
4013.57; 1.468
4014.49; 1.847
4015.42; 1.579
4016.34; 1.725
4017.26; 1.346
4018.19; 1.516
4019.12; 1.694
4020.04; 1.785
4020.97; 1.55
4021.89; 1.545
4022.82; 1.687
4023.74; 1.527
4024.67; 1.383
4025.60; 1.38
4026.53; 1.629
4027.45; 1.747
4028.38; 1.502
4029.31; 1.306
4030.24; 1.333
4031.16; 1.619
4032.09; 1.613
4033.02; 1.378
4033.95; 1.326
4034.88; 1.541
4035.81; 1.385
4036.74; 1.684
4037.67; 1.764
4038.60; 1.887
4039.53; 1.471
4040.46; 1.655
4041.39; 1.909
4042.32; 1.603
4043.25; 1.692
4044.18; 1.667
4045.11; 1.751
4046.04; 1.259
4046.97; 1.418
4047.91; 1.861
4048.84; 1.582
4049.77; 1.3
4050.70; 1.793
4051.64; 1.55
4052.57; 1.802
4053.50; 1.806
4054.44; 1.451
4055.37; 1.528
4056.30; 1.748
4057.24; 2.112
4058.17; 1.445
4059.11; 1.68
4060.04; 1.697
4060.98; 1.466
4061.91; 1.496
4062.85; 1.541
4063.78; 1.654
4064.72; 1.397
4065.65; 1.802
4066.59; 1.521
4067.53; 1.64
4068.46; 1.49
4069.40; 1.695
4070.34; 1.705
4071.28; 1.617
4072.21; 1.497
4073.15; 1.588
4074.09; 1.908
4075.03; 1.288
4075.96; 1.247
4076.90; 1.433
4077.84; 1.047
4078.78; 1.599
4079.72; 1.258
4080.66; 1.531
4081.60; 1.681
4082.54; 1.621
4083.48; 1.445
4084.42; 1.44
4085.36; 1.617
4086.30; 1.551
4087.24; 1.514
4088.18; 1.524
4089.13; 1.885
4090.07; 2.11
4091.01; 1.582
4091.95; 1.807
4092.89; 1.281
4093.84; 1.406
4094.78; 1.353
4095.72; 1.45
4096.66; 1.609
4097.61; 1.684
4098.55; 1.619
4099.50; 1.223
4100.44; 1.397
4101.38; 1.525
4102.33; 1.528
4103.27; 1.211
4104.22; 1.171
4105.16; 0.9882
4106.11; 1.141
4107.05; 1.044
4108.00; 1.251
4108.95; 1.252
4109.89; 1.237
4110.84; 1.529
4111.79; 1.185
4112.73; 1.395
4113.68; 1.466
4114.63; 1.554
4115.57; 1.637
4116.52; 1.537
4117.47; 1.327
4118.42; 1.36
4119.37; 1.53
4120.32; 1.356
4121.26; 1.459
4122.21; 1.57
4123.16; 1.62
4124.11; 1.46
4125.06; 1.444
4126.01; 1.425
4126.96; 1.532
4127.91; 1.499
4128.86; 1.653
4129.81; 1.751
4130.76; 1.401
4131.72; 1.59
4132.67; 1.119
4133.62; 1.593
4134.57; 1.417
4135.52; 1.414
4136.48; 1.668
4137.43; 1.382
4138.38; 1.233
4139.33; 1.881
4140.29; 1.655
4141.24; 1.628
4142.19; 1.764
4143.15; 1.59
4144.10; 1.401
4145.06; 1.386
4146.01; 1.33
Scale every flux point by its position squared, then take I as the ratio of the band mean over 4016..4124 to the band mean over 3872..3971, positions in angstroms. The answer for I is 1.31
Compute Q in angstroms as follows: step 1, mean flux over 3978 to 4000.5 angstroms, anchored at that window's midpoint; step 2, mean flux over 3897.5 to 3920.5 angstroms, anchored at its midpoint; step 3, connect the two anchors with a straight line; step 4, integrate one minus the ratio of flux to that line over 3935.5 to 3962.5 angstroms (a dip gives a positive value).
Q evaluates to 2.1 angstroms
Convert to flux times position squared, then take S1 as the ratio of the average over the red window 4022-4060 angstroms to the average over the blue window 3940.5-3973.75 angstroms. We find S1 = 1.39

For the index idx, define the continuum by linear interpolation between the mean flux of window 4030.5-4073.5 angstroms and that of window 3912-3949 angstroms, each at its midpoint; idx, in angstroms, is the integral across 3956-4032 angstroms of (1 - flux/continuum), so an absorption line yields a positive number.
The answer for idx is 5.1 angstroms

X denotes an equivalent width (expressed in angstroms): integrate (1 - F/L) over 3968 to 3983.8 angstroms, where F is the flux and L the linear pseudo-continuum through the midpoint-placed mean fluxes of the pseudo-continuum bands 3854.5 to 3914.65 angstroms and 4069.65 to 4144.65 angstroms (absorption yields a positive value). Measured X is 2.8 angstroms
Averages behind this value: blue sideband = 1.31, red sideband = 1.48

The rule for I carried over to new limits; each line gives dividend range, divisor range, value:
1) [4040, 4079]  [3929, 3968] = 1.42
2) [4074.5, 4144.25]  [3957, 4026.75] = 1.14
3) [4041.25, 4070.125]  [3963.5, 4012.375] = 1.27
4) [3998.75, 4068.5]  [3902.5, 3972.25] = 1.34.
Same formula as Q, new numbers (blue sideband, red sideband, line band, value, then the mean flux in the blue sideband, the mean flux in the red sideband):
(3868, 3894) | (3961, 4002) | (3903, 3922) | -3.1 angstroms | 1.24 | 1.23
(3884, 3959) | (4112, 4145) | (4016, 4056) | -4.9 angstroms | 1.29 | 1.51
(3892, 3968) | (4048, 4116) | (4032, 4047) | -1.5 angstroms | 1.27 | 1.51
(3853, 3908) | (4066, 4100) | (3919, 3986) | 8.9 angstroms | 1.29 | 1.54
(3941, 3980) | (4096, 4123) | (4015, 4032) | -3.7 angstroms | 1.19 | 1.39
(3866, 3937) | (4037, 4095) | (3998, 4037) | -1.1 angstroms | 1.27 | 1.59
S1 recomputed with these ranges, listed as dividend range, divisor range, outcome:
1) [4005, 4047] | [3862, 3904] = 1.34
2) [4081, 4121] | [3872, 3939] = 1.26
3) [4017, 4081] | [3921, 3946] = 1.43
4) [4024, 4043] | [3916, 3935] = 1.36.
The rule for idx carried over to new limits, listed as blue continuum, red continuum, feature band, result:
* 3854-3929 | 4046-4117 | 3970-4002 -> 2.6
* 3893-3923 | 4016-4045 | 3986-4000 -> 0.8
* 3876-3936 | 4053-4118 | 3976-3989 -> -0.2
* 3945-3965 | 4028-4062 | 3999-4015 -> -1.1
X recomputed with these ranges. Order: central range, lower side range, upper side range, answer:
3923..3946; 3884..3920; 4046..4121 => 4.04 angstroms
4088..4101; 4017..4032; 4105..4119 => -1.80 angstroms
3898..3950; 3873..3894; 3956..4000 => -2.94 angstroms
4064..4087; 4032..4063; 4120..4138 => 0.67 angstroms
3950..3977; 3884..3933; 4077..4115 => 5.16 angstroms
